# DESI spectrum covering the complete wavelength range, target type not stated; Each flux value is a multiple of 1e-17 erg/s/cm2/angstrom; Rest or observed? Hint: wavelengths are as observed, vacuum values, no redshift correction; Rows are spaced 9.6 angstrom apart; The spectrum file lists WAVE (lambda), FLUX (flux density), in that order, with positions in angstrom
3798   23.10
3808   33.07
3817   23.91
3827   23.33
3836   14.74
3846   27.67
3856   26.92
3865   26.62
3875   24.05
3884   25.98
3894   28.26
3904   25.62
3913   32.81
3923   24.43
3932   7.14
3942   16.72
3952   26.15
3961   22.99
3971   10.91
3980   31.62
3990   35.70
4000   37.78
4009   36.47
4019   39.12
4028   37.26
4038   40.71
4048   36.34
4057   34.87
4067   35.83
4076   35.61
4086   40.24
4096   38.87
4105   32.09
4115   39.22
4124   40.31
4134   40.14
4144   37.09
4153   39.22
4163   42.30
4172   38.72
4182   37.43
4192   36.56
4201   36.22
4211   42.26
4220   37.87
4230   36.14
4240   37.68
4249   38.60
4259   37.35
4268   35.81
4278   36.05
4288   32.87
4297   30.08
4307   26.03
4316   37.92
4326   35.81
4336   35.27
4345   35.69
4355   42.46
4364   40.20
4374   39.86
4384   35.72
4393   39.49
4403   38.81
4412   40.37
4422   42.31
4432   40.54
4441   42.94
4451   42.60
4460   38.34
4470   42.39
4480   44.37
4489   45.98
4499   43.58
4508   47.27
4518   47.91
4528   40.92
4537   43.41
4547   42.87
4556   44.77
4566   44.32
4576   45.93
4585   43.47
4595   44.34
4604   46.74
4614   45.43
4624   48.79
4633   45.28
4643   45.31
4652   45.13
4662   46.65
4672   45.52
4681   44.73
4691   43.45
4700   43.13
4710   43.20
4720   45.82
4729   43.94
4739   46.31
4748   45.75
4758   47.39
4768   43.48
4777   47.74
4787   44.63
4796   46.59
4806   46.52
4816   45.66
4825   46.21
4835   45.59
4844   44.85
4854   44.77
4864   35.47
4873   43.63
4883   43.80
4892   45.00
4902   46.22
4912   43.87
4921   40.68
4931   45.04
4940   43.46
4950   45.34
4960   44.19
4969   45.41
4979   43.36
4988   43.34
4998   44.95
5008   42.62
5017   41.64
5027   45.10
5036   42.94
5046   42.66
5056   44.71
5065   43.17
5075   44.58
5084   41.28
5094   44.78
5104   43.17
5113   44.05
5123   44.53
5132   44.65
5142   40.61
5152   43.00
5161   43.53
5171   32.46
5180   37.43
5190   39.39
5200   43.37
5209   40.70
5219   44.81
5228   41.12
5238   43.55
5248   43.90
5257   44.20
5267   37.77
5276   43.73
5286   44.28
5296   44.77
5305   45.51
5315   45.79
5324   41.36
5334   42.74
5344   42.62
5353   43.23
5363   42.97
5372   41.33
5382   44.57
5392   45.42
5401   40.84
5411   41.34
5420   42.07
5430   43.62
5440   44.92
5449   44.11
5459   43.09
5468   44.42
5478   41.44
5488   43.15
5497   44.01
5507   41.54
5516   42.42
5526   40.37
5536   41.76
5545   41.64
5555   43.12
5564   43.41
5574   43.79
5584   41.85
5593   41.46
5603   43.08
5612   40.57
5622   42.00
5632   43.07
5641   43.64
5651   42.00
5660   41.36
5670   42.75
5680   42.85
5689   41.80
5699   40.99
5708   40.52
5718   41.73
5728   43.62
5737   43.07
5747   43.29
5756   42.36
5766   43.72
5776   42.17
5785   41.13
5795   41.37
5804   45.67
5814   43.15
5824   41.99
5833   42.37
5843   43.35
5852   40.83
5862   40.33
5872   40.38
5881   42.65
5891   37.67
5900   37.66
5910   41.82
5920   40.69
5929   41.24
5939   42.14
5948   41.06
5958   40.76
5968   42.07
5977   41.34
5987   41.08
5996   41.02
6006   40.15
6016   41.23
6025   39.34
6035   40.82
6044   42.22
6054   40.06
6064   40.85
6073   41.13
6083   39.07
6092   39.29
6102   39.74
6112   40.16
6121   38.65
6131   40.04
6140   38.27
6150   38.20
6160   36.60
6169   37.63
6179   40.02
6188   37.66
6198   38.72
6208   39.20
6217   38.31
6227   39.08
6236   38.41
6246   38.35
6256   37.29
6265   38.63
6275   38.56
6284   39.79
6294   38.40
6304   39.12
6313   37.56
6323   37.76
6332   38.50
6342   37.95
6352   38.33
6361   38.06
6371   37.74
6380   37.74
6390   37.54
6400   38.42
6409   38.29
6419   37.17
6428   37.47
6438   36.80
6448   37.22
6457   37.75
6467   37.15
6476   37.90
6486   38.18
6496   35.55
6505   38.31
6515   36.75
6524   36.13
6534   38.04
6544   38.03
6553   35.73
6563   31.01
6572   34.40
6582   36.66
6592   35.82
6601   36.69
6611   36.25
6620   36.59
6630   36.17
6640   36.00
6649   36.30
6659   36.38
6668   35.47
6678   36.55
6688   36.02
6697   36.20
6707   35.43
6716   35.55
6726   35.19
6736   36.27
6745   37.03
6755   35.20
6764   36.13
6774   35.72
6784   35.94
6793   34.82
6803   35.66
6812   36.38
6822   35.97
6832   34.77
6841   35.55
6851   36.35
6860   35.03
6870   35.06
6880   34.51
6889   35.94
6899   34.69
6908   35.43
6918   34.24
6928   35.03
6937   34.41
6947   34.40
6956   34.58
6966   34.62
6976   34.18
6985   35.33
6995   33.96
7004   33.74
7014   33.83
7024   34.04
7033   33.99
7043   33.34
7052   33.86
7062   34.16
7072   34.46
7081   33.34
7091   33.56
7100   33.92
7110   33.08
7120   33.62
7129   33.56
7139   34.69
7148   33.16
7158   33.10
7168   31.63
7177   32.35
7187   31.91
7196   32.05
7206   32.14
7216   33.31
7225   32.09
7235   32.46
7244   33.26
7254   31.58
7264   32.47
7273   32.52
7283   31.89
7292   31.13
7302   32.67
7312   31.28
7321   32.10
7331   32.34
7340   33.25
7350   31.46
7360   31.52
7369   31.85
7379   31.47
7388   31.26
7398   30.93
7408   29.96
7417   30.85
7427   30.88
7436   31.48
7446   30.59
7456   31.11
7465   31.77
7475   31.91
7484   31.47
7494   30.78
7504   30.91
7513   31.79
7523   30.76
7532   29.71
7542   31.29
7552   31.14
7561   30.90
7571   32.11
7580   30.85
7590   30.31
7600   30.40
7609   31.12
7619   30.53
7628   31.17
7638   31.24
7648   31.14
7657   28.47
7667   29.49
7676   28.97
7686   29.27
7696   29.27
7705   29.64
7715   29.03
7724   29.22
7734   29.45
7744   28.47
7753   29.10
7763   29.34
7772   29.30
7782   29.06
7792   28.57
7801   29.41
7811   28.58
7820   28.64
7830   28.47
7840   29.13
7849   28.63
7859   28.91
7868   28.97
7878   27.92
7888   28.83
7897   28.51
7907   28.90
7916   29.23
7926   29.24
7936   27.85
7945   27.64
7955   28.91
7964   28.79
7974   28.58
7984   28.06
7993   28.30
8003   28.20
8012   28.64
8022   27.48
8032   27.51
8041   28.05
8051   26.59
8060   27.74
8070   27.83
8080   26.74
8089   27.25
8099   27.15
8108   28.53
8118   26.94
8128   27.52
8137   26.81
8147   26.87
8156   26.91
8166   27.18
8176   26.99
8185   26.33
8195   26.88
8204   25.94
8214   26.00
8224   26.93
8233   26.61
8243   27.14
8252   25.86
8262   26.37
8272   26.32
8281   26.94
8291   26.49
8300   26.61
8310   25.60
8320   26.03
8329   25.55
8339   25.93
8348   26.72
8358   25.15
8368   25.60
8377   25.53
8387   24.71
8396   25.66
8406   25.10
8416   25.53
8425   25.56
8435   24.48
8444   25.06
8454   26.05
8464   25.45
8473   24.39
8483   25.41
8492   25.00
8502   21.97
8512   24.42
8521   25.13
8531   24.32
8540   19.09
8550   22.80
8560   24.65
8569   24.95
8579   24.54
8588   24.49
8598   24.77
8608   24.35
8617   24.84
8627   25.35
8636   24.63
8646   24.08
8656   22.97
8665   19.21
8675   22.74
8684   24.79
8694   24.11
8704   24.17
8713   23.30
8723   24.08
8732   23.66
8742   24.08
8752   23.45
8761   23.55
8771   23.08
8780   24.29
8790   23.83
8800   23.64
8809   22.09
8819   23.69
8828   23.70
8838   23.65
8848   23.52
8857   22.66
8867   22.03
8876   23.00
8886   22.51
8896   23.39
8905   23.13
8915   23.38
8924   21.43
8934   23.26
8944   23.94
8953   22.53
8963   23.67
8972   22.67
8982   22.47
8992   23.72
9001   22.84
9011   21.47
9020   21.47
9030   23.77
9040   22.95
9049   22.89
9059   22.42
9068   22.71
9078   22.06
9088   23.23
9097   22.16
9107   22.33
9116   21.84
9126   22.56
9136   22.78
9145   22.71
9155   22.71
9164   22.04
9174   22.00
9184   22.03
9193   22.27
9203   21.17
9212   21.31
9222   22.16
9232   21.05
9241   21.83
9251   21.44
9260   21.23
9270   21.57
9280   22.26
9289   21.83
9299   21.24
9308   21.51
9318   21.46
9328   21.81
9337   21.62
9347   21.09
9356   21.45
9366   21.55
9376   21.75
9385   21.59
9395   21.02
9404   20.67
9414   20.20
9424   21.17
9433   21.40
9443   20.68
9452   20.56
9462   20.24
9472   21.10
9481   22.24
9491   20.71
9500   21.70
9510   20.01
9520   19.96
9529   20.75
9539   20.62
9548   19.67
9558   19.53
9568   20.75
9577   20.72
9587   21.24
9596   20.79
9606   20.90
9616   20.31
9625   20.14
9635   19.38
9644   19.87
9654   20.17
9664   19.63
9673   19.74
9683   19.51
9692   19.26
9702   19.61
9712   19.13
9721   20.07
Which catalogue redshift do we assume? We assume 0.00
